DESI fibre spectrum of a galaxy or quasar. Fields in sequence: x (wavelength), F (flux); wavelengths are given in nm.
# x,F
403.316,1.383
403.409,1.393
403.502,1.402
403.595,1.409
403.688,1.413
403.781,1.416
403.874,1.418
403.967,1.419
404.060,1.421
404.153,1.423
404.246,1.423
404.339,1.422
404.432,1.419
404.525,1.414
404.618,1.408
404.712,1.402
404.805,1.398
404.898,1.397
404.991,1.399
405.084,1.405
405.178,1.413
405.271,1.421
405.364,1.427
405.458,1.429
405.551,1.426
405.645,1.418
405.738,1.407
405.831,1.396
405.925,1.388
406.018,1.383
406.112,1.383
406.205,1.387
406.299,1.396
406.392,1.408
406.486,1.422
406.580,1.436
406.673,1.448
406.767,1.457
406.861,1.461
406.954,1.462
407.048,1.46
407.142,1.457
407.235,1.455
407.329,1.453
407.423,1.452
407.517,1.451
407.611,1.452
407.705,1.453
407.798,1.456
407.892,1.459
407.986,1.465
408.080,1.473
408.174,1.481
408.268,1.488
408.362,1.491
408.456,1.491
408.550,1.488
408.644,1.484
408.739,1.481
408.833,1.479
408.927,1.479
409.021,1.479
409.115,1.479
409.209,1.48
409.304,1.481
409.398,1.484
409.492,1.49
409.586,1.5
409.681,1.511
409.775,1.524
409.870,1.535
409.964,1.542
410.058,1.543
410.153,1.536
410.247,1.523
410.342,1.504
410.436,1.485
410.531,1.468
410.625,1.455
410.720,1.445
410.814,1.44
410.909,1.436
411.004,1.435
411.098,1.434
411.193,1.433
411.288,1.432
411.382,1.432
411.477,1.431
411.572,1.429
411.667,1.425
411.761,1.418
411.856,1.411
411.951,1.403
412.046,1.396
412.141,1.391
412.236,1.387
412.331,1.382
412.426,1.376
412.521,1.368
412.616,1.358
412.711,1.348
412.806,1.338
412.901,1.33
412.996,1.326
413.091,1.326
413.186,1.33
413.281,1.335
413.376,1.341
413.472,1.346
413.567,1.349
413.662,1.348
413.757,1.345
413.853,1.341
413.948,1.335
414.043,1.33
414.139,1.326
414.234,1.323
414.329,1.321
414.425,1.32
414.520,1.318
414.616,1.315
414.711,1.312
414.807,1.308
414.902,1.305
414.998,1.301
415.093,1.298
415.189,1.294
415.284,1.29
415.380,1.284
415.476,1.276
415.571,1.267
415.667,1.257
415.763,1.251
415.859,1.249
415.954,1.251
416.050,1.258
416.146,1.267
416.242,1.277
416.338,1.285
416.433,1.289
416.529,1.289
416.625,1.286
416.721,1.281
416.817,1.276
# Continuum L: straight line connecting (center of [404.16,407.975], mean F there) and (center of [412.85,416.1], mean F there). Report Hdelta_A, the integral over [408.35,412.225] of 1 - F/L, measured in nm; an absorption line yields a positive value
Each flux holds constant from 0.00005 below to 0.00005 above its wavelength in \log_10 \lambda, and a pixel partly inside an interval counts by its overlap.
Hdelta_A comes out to -0.28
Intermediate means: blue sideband 1.43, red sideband 1.31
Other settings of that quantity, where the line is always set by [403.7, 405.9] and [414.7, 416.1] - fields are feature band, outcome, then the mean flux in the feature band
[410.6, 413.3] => -0.15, 1.39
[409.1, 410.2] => -0.13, 1.51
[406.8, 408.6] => -0.12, 1.47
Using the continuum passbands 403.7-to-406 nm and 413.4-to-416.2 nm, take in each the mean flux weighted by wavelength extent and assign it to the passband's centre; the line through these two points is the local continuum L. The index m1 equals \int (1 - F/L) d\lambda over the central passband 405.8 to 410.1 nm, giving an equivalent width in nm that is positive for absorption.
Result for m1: -0.267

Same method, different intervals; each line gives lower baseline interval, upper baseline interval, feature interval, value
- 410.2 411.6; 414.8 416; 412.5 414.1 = 0.02 nm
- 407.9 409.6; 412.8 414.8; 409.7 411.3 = -0.06 nm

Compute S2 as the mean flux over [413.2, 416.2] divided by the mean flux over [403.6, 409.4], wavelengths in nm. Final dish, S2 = 0.9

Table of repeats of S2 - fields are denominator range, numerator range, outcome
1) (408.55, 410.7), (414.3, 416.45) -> 0.86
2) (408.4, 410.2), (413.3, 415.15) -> 0.88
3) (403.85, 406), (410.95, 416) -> 0.95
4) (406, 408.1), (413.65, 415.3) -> 0.92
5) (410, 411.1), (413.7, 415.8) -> 0.88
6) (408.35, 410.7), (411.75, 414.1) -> 0.91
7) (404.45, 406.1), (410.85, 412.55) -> 1.00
